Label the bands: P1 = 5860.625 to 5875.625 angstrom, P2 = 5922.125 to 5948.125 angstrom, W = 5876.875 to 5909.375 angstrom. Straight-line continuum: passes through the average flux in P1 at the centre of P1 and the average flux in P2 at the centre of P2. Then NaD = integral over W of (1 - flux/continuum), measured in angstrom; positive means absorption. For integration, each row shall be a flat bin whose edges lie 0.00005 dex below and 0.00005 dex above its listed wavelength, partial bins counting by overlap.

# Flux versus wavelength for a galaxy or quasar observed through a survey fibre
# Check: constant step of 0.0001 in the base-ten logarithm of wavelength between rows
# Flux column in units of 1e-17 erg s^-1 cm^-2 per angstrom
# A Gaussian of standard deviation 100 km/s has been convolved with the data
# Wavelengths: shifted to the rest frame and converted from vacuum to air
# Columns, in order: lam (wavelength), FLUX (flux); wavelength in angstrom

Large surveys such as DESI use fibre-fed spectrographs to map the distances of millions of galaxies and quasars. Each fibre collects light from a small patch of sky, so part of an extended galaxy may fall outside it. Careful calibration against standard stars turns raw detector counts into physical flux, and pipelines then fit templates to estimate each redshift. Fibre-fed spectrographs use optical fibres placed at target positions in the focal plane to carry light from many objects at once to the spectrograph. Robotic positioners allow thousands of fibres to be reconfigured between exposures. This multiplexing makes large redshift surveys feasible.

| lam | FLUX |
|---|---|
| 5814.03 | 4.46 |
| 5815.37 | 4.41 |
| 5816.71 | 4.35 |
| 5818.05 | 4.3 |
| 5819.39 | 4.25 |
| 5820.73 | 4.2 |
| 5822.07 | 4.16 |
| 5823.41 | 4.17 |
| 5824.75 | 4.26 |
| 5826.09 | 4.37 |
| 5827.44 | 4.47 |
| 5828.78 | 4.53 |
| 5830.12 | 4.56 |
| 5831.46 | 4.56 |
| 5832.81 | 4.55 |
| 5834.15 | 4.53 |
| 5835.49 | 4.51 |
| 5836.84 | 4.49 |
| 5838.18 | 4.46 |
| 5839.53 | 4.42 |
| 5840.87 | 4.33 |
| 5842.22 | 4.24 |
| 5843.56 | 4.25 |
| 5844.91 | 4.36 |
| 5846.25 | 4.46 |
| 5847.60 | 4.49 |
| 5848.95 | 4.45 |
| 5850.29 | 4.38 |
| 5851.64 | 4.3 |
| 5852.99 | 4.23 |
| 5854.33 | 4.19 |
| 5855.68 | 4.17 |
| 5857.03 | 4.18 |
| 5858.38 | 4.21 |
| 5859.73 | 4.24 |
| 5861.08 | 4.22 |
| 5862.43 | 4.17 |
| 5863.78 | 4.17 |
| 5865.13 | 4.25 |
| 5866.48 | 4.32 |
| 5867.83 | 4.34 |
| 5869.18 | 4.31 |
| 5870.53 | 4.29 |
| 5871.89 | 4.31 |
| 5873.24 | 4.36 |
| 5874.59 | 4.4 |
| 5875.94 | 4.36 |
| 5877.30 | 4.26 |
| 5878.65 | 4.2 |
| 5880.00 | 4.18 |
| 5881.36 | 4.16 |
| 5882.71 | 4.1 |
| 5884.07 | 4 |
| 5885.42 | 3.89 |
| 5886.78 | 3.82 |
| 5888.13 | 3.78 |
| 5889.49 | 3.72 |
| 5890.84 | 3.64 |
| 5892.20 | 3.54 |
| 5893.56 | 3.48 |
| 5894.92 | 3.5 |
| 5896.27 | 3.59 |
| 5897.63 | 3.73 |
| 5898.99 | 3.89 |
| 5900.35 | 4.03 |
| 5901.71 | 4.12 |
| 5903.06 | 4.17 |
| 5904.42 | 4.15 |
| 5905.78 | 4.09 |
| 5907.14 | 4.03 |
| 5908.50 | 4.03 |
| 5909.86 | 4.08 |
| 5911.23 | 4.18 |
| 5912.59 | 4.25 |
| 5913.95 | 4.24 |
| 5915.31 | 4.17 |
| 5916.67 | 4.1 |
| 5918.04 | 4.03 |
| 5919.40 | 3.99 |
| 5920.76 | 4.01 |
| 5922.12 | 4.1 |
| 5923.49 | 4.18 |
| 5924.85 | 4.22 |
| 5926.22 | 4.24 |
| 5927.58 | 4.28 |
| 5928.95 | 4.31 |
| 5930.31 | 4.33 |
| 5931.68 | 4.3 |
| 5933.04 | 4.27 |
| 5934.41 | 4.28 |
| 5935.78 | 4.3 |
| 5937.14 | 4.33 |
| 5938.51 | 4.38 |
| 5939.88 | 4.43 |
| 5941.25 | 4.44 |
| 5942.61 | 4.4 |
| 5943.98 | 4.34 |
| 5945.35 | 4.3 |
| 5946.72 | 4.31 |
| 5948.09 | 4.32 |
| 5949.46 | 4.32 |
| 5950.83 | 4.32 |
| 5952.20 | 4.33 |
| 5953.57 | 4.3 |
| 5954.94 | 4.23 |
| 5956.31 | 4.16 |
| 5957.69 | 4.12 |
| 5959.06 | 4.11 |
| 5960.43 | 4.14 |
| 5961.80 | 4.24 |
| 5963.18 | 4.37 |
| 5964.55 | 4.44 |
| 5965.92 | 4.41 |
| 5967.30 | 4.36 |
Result 2.9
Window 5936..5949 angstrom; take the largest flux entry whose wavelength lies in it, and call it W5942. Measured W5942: 4.44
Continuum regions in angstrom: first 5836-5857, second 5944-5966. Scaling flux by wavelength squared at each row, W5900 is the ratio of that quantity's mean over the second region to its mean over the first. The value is 1.02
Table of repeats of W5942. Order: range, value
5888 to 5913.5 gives 4.25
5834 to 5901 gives 4.53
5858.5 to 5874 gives 4.36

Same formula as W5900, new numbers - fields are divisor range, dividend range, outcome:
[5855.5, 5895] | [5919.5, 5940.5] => 1.06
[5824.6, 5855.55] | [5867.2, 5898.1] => 0.92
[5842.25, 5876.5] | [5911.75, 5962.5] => 1.01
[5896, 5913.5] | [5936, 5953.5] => 1.09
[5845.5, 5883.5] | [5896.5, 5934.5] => 0.98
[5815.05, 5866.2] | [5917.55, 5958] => 1.02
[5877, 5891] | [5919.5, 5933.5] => 1.07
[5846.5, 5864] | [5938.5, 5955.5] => 1.05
